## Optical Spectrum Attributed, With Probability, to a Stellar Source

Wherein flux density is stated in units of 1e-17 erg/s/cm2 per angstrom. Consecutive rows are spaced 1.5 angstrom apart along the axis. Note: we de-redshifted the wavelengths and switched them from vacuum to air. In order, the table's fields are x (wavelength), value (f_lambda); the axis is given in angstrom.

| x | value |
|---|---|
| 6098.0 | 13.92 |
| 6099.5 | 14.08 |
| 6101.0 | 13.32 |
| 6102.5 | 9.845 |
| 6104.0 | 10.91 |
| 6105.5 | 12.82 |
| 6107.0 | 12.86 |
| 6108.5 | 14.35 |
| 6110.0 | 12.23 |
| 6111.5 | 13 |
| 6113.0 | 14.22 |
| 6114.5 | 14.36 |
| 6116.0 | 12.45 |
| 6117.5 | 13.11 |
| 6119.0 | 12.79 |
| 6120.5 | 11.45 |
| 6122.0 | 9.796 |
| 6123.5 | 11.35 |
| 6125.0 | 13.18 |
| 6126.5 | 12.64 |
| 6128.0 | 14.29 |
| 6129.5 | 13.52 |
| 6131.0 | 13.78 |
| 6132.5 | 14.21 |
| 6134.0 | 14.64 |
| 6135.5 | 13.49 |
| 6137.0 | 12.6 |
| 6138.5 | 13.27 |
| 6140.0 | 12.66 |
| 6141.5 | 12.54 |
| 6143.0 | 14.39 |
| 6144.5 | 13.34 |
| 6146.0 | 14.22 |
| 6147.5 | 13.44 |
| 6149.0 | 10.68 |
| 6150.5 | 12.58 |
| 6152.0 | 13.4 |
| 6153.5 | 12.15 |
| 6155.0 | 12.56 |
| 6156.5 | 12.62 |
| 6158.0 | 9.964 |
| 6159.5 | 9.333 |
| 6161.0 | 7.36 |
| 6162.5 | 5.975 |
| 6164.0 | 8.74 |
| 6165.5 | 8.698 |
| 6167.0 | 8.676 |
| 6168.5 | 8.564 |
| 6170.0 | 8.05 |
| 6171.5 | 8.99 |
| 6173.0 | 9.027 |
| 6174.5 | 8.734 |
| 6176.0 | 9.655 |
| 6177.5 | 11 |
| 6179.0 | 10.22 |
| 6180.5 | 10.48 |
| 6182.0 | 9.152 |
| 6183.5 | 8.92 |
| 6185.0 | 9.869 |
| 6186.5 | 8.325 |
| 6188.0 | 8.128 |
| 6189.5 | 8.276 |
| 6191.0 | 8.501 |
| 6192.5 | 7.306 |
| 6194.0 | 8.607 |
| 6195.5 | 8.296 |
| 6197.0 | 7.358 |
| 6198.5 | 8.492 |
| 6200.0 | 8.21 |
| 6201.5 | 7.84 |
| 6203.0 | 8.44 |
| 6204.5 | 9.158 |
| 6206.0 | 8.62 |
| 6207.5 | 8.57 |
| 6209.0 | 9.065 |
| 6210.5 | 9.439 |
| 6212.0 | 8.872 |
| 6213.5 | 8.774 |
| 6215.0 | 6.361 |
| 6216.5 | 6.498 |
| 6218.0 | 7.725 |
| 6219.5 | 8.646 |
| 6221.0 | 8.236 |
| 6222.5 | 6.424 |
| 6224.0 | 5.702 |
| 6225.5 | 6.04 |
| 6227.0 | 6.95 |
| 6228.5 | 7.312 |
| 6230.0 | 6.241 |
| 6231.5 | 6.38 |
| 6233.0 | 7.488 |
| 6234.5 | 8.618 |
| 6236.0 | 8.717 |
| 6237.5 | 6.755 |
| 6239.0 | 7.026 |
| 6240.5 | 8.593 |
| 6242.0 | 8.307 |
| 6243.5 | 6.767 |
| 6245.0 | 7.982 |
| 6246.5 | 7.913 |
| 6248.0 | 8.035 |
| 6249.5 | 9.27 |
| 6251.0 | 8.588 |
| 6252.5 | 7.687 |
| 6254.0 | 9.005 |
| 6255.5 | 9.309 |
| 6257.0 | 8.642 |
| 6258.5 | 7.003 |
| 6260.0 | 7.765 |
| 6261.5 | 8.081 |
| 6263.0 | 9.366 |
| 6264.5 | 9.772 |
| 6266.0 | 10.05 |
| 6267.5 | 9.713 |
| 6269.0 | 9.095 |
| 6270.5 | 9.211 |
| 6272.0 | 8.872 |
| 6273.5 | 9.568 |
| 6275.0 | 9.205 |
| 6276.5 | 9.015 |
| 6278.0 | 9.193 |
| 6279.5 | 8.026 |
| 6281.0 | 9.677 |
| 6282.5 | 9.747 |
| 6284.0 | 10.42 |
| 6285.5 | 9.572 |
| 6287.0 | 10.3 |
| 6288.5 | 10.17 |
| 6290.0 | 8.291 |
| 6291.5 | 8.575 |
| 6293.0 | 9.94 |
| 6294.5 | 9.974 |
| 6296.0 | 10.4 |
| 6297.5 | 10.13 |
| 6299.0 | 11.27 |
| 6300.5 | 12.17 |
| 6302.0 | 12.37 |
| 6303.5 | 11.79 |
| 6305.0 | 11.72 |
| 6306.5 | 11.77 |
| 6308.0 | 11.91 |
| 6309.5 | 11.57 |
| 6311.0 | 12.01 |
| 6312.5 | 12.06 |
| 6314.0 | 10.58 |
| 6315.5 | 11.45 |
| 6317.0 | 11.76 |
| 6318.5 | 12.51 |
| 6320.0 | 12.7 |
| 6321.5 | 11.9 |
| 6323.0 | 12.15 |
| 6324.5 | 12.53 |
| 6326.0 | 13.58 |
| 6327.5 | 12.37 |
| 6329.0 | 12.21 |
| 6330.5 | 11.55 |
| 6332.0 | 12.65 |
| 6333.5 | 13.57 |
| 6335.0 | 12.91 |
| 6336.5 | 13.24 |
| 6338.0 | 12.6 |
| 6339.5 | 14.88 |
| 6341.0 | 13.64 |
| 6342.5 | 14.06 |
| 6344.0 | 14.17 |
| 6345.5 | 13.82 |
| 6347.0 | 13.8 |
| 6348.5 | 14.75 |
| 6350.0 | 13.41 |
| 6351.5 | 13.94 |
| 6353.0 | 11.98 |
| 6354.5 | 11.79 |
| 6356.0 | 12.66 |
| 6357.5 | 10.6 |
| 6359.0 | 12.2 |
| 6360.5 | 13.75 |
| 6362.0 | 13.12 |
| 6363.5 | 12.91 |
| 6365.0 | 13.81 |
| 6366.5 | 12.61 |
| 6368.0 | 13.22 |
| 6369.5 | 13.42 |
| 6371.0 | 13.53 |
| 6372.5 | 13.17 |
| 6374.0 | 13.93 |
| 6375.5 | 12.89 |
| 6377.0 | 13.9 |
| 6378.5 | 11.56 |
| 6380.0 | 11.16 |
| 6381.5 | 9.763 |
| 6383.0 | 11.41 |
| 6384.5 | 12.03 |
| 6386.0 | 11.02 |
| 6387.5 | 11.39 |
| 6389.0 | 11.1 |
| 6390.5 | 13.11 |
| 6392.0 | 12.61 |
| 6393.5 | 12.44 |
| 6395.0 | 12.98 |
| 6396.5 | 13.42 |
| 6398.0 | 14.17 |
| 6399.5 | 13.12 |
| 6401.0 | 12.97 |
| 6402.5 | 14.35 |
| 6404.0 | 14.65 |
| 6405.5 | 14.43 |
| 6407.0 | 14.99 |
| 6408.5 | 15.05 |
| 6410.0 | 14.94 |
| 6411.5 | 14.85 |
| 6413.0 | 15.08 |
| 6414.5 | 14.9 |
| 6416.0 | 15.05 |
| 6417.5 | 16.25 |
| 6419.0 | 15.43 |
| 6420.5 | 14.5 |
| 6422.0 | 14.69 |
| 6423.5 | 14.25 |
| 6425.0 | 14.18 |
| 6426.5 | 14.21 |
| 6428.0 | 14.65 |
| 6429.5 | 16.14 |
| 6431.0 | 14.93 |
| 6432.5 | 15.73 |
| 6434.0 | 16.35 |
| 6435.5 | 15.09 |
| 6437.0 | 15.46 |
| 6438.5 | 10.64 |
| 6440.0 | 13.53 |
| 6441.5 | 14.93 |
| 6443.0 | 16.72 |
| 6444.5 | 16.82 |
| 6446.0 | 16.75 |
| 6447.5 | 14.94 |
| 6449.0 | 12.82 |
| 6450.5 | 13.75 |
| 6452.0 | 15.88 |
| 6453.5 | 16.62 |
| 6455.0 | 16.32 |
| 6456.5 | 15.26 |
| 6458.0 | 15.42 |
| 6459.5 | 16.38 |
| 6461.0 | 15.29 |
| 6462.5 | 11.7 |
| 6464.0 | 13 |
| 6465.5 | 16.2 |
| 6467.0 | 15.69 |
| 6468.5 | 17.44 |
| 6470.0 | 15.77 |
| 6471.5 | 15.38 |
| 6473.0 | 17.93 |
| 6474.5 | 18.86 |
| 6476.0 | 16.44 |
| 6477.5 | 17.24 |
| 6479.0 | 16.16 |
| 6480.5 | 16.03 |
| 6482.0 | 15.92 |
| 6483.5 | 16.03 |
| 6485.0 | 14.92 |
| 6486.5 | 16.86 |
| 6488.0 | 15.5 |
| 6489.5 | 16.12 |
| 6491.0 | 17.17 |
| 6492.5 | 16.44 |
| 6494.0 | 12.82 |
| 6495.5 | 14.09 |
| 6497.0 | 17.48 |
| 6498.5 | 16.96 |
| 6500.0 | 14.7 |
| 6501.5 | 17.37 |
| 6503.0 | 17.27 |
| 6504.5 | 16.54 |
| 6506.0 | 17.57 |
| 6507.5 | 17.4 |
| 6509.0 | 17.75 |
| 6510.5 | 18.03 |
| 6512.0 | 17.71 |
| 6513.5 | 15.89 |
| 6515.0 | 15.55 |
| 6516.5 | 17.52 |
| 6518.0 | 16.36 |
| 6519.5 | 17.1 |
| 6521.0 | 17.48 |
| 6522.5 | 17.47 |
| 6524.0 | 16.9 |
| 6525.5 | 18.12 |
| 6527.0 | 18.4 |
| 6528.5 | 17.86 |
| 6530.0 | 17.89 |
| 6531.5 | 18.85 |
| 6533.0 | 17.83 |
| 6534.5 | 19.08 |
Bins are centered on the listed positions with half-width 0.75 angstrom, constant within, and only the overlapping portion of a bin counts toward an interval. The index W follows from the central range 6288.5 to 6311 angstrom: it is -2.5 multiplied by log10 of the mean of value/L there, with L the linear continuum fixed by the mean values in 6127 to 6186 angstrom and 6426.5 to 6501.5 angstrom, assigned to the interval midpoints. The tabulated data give 0.21 mag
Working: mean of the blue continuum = 11.2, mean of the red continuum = 15.6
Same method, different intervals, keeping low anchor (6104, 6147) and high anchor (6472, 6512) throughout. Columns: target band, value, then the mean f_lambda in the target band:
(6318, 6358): 0.16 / 13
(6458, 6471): 0.07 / 15.2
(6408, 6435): 0.06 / 15.1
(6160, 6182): 0.46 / 8.88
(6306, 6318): 0.26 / 11.7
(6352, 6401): 0.23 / 12.5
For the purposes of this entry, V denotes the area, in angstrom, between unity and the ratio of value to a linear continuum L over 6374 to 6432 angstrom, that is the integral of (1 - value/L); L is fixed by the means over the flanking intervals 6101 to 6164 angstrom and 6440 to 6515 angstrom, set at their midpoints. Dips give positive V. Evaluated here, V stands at 6.0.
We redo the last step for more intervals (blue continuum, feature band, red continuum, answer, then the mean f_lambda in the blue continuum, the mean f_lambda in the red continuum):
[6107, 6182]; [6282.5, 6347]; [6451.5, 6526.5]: 10.0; 11.7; 16.3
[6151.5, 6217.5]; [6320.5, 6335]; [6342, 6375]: -0.1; 8.96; 13.2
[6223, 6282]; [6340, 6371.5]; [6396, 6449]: -2.6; 8.23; 14.8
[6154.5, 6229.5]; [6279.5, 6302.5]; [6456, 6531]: 2.1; 8.51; 16.4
